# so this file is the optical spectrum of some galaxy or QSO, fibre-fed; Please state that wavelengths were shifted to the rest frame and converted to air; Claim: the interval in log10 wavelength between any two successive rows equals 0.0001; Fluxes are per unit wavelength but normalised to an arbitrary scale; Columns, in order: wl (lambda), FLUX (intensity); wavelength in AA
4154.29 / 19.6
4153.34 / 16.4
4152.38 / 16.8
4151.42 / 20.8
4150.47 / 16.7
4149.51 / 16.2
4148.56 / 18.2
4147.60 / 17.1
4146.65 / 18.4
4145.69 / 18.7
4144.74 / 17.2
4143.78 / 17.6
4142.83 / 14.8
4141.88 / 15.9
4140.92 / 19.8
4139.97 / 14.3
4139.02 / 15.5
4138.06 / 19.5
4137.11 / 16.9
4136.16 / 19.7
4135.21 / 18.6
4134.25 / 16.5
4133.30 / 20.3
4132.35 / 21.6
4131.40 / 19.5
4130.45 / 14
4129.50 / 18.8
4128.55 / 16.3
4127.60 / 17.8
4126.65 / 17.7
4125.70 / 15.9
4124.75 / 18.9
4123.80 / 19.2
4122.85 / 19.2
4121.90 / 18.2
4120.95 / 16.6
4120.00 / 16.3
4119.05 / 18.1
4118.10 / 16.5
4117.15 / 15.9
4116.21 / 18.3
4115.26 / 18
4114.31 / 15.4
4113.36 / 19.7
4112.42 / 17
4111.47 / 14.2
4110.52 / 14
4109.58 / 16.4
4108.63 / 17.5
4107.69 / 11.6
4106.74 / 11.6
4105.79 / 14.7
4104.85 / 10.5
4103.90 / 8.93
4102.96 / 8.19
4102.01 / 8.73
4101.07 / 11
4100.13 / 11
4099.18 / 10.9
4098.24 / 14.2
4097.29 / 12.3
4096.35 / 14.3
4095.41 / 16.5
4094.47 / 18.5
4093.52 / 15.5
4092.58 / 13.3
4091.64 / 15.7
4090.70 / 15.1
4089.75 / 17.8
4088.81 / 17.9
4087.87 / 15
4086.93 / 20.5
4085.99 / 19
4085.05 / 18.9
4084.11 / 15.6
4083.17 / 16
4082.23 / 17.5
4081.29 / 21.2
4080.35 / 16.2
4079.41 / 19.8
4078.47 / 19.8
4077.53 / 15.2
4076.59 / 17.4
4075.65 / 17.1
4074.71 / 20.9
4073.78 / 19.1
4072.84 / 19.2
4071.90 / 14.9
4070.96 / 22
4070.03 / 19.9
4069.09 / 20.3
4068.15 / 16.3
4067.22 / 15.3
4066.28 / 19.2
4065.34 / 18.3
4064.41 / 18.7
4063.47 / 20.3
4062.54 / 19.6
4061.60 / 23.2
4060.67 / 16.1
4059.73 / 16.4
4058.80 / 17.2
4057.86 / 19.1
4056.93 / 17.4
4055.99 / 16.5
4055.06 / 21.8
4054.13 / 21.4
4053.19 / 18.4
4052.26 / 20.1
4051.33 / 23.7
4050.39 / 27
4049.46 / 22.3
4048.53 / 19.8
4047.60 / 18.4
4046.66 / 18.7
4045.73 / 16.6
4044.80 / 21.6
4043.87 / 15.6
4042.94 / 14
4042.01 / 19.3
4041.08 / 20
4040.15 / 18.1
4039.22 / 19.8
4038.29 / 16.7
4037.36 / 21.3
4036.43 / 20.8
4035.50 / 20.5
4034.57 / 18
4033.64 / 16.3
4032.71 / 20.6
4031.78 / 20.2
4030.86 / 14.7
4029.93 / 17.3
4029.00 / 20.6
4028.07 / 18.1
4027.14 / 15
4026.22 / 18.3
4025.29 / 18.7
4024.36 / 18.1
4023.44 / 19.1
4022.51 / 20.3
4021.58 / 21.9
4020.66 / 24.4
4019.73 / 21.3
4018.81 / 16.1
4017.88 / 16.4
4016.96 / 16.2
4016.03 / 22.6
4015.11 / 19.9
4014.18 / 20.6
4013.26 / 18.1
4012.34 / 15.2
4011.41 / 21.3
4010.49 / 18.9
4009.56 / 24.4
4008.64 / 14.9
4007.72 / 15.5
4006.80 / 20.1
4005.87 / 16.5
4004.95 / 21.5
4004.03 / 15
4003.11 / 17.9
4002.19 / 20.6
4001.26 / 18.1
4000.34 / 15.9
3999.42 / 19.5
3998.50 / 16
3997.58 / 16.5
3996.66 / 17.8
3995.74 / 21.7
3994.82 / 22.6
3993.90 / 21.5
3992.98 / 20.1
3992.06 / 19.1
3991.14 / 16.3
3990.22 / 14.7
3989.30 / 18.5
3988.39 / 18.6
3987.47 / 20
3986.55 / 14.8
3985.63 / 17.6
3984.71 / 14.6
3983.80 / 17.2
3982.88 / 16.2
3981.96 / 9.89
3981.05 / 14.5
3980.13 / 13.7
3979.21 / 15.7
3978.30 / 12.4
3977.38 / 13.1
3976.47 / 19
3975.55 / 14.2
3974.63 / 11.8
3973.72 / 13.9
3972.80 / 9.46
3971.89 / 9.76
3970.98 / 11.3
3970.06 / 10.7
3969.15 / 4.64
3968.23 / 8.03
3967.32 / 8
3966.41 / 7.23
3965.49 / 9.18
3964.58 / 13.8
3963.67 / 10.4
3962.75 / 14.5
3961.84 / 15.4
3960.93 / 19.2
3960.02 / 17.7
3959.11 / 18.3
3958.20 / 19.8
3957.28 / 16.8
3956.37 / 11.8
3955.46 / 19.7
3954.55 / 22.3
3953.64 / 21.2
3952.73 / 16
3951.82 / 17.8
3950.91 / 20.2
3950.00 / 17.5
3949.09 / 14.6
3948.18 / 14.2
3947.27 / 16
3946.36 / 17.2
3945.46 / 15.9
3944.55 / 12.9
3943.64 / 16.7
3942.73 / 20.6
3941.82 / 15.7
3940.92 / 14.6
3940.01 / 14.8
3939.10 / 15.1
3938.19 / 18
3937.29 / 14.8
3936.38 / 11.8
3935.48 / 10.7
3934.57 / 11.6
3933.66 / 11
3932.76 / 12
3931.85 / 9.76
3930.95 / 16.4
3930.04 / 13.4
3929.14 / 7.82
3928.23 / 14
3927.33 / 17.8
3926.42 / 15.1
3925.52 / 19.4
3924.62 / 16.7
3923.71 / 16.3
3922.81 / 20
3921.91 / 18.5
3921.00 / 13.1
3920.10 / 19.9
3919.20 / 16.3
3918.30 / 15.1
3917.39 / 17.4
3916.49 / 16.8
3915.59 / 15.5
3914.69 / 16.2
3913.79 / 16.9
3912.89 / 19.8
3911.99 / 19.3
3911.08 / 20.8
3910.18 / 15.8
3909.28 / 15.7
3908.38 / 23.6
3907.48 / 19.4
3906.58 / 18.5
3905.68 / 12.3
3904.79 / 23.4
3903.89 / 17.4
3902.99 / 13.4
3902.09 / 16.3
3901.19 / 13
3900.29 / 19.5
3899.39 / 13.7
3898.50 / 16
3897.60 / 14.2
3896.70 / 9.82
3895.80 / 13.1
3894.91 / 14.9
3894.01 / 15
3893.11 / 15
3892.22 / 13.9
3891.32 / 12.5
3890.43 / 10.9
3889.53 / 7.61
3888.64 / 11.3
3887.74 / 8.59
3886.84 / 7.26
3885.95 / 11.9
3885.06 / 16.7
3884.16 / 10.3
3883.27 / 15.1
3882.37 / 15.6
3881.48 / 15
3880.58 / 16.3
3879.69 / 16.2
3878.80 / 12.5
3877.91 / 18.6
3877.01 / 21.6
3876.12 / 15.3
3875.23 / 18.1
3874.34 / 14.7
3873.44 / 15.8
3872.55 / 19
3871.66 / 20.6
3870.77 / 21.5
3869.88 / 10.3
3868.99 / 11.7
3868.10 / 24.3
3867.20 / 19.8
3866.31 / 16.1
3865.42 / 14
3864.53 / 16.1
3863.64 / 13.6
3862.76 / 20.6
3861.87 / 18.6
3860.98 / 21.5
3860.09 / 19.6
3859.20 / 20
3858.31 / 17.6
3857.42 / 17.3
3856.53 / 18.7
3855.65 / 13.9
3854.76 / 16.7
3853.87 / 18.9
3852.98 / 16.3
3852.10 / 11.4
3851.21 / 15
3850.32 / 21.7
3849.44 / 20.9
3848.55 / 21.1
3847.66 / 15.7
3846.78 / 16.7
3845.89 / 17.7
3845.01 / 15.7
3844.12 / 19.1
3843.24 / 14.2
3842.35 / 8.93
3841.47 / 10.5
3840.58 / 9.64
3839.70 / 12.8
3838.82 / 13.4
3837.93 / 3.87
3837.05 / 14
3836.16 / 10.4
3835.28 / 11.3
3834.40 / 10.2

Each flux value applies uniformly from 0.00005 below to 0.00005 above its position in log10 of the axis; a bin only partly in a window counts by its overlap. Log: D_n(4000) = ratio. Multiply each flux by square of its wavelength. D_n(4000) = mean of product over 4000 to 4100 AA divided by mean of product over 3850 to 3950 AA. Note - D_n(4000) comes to 1.3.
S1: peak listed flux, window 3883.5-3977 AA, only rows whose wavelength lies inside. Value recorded 23.6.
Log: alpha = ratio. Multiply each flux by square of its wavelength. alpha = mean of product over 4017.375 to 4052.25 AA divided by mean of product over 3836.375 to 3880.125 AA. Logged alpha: 1.28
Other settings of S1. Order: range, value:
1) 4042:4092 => 27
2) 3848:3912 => 24.3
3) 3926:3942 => 18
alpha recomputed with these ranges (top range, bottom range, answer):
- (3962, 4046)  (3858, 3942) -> 1.14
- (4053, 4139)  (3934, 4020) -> 1.11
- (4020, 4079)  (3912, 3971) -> 1.32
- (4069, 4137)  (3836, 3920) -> 1.17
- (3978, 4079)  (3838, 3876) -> 1.22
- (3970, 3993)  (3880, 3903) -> 1.17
